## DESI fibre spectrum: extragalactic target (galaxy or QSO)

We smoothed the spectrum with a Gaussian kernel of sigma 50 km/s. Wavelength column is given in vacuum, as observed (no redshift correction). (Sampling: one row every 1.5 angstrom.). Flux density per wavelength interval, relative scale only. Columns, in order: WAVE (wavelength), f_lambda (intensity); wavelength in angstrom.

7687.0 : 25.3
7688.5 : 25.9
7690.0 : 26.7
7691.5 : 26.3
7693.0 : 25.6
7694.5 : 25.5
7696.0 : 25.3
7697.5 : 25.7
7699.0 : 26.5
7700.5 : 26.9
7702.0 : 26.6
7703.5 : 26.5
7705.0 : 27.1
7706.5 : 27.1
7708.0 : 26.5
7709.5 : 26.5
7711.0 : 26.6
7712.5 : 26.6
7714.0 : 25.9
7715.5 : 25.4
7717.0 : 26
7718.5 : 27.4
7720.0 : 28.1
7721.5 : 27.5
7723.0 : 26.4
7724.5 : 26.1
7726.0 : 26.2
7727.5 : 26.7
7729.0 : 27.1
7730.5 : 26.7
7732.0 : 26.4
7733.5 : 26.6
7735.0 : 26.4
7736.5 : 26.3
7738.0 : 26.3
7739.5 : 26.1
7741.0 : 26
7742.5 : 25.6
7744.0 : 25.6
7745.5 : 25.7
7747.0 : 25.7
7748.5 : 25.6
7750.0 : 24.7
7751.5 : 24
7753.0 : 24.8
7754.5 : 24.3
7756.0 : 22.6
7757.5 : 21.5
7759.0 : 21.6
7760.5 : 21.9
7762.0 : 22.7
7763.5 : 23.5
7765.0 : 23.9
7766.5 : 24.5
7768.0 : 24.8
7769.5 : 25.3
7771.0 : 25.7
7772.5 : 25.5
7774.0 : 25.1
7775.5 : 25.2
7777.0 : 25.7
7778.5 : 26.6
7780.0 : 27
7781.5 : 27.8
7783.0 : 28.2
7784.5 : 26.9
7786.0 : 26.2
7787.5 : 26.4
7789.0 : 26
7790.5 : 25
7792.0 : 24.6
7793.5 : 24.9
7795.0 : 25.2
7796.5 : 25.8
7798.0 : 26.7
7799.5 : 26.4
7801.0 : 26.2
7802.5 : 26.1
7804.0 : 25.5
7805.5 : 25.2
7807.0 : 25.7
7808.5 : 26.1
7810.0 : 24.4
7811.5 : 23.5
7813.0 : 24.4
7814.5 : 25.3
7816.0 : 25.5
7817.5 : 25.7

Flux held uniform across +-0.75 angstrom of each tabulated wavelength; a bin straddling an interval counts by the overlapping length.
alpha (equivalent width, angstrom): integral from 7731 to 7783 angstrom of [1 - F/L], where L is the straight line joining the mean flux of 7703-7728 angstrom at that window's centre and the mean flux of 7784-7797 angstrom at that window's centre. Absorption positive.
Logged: 1.99 angstrom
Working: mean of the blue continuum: 26.6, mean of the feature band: 25.1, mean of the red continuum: 25.6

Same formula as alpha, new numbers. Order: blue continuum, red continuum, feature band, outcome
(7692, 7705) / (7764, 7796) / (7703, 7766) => 0.9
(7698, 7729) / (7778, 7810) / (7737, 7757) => 1.0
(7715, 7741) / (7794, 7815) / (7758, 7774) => 1.3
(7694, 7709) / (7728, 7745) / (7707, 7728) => -0.2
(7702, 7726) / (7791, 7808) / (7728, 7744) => 0.0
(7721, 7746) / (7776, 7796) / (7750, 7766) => 1.9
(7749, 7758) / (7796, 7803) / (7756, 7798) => 0.0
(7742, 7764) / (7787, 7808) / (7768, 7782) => -0.6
